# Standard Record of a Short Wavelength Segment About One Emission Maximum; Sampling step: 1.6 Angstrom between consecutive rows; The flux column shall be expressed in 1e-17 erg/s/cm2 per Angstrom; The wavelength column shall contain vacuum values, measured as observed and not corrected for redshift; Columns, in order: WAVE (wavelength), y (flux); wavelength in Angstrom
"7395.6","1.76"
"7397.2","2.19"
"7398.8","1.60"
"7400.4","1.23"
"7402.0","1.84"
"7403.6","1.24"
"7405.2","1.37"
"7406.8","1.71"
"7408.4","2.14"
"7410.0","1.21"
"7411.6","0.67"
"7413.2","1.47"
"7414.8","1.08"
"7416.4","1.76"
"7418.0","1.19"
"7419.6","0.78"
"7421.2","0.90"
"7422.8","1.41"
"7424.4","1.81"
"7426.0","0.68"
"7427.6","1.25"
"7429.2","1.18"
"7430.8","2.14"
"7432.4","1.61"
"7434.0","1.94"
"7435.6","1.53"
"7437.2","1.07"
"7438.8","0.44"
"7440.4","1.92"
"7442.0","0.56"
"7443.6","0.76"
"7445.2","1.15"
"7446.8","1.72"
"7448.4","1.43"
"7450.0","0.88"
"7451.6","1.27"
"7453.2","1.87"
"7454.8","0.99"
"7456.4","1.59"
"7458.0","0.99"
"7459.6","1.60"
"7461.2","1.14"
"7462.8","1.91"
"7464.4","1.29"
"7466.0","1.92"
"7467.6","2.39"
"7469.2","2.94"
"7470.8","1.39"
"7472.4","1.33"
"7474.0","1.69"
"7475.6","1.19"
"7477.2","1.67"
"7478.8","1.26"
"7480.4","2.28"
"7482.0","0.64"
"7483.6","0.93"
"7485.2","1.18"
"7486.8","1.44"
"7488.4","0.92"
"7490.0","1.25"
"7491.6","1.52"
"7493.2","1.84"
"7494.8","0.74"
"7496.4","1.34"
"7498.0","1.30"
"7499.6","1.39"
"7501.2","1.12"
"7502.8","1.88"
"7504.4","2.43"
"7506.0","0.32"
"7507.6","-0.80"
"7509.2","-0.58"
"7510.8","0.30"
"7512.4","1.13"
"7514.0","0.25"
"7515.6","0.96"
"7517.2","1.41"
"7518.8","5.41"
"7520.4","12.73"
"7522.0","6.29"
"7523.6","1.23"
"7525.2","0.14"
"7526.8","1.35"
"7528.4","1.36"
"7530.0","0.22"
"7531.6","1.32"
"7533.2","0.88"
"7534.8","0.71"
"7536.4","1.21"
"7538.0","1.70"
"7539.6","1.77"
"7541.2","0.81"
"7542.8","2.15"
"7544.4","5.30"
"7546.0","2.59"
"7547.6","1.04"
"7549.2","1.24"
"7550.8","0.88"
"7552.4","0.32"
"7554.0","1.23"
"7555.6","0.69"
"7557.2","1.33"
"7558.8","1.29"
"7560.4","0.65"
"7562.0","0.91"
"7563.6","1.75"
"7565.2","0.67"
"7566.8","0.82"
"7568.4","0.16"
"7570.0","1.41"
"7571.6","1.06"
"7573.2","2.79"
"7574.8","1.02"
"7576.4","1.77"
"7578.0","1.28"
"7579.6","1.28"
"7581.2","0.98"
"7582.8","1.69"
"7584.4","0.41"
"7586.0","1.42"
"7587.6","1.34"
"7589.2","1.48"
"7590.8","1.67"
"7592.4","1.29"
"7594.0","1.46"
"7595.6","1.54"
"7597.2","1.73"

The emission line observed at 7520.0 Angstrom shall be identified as H-alpha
